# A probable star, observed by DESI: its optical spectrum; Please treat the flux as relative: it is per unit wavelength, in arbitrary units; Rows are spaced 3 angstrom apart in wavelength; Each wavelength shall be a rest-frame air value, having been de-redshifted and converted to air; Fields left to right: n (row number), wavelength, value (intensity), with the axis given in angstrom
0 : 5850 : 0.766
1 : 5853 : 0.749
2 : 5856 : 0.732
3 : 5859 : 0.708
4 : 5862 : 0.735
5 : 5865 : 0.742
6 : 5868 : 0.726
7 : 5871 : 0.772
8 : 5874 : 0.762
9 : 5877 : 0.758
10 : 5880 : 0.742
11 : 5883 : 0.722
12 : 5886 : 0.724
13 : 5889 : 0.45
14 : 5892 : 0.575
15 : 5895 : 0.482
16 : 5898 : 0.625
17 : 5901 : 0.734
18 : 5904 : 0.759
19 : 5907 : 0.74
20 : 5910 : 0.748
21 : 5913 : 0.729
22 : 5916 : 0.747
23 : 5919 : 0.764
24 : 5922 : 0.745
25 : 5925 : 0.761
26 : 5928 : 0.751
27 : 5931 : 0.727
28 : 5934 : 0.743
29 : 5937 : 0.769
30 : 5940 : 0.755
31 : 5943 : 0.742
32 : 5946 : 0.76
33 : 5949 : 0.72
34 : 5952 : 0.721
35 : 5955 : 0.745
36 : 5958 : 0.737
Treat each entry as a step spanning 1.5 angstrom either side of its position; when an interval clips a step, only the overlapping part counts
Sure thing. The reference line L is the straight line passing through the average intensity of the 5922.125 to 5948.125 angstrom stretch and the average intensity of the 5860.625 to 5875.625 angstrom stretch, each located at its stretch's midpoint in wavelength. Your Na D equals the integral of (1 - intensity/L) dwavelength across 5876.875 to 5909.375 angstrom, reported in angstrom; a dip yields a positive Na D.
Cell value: 3.7 angstrom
